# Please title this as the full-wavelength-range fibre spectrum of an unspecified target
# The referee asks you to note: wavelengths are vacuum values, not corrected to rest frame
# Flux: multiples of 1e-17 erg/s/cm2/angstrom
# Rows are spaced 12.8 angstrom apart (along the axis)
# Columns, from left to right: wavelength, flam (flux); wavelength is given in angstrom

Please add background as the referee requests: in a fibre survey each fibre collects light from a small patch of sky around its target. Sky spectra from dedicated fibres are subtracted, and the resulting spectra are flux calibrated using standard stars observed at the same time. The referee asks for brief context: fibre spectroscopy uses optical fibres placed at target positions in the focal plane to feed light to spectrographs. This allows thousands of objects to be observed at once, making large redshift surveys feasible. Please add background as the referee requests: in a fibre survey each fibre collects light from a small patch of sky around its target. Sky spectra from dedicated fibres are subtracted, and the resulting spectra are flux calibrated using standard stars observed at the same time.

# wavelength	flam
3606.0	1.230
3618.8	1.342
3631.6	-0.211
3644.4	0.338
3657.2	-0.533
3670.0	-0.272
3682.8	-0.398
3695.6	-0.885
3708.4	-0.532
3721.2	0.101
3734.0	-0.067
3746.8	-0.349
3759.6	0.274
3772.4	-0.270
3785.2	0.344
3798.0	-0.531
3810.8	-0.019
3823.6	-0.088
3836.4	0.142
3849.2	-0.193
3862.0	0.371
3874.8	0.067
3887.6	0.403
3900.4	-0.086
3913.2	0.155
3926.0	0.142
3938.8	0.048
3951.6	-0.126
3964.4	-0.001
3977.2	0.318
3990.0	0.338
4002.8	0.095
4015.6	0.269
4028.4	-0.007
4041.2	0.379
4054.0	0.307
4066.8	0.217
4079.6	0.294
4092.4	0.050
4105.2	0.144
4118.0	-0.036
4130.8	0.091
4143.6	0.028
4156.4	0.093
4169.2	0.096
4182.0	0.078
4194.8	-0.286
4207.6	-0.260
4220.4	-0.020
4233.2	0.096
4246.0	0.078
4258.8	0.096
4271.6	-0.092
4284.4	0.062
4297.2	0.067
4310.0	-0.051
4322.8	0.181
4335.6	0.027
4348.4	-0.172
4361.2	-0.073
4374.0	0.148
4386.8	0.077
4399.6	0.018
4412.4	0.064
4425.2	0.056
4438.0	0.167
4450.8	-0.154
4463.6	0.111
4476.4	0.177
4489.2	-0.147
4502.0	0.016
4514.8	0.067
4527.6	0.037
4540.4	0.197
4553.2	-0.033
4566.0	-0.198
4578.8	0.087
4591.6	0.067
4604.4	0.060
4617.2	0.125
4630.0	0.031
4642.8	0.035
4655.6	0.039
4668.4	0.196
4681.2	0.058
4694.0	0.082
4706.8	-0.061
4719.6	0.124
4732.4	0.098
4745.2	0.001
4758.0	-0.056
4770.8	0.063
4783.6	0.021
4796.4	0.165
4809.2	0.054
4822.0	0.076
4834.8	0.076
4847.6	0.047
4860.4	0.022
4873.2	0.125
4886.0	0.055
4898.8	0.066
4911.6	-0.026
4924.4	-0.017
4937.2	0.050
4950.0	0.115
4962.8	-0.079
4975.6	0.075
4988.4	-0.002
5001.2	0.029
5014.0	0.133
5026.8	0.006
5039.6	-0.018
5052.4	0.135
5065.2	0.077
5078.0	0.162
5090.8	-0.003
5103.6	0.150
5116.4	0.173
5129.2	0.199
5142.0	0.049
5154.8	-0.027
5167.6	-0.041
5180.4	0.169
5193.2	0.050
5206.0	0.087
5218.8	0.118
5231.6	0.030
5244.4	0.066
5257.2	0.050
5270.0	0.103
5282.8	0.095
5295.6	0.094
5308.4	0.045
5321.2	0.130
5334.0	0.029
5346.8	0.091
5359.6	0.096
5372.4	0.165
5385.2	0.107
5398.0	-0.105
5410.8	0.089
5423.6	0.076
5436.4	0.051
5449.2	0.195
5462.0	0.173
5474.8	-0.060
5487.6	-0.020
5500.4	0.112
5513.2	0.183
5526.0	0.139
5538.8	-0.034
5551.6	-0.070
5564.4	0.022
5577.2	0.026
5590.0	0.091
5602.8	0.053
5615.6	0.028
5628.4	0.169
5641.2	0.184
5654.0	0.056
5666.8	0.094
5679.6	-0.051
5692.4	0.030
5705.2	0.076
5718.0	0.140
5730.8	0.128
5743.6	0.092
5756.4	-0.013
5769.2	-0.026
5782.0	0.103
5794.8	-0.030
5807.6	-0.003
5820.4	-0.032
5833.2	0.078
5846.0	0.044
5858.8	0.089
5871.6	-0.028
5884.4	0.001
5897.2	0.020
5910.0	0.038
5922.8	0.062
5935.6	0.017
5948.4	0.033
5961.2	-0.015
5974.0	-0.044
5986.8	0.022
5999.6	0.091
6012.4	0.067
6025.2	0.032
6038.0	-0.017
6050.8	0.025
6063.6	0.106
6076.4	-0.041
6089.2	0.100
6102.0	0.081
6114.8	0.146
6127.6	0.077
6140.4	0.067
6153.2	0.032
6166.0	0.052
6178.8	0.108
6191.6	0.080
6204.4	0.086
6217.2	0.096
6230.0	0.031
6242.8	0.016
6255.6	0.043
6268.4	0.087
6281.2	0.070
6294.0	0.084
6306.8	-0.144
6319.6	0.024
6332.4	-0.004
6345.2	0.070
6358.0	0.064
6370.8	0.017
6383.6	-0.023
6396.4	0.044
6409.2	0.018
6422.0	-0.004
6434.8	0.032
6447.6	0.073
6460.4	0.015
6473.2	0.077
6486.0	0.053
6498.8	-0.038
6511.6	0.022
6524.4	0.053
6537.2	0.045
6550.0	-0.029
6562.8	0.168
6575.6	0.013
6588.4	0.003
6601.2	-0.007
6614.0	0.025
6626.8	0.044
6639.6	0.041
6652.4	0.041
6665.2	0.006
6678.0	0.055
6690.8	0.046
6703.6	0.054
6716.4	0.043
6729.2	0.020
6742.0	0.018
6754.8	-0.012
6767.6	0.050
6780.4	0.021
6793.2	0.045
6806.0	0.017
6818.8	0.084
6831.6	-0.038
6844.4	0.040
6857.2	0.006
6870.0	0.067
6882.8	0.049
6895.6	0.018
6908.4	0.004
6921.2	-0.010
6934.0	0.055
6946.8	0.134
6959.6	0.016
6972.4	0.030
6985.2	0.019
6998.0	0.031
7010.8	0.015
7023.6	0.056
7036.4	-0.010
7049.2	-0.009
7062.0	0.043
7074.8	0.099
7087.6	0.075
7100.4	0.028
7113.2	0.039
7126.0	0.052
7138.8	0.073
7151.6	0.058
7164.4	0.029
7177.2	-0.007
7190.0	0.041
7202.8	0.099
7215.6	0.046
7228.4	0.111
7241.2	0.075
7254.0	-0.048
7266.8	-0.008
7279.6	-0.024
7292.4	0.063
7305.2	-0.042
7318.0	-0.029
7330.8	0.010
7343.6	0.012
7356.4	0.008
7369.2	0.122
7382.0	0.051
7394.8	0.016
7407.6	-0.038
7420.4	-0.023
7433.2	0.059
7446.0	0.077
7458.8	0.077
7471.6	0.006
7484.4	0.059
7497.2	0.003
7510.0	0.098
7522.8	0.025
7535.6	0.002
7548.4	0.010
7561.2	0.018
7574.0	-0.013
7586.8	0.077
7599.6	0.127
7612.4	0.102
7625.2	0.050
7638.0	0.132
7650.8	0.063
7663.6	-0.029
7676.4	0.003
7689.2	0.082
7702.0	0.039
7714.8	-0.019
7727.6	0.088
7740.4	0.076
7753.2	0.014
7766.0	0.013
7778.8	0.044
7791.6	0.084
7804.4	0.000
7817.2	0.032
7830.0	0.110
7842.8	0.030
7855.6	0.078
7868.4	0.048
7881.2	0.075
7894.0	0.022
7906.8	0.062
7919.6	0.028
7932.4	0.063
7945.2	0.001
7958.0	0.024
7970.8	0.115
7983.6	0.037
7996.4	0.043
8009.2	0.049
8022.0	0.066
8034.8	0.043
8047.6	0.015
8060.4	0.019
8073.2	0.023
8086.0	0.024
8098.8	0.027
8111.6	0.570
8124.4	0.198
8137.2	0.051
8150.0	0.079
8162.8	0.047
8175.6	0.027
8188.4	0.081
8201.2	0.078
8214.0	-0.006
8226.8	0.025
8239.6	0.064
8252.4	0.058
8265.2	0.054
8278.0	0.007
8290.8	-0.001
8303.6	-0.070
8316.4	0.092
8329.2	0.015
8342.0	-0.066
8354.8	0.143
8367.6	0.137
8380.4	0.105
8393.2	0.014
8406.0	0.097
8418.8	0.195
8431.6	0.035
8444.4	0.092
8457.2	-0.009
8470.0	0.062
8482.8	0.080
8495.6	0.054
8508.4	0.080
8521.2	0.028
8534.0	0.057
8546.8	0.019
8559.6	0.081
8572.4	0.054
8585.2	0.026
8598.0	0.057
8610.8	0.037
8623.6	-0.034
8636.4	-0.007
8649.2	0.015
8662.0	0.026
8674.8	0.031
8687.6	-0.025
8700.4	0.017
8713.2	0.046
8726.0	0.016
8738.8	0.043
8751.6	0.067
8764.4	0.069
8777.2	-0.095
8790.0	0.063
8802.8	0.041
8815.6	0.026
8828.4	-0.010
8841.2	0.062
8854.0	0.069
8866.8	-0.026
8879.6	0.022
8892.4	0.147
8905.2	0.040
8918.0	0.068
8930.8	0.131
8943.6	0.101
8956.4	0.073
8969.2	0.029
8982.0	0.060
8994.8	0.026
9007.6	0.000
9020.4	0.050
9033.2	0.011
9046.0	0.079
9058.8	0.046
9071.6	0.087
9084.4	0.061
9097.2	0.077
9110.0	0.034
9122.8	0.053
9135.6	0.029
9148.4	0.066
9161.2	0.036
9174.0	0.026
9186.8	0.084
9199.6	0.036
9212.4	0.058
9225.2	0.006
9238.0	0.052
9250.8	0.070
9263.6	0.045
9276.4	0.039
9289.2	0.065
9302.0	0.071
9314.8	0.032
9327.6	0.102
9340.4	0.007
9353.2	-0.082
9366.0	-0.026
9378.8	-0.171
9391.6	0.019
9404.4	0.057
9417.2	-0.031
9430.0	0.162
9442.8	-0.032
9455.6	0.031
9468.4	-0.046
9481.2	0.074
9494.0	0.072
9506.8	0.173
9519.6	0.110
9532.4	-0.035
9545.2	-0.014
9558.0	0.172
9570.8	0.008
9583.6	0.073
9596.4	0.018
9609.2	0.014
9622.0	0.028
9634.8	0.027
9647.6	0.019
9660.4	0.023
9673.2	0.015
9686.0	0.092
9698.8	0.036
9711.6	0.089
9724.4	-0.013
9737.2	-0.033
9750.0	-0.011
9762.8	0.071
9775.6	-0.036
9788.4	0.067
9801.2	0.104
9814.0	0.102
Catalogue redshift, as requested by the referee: 1.176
